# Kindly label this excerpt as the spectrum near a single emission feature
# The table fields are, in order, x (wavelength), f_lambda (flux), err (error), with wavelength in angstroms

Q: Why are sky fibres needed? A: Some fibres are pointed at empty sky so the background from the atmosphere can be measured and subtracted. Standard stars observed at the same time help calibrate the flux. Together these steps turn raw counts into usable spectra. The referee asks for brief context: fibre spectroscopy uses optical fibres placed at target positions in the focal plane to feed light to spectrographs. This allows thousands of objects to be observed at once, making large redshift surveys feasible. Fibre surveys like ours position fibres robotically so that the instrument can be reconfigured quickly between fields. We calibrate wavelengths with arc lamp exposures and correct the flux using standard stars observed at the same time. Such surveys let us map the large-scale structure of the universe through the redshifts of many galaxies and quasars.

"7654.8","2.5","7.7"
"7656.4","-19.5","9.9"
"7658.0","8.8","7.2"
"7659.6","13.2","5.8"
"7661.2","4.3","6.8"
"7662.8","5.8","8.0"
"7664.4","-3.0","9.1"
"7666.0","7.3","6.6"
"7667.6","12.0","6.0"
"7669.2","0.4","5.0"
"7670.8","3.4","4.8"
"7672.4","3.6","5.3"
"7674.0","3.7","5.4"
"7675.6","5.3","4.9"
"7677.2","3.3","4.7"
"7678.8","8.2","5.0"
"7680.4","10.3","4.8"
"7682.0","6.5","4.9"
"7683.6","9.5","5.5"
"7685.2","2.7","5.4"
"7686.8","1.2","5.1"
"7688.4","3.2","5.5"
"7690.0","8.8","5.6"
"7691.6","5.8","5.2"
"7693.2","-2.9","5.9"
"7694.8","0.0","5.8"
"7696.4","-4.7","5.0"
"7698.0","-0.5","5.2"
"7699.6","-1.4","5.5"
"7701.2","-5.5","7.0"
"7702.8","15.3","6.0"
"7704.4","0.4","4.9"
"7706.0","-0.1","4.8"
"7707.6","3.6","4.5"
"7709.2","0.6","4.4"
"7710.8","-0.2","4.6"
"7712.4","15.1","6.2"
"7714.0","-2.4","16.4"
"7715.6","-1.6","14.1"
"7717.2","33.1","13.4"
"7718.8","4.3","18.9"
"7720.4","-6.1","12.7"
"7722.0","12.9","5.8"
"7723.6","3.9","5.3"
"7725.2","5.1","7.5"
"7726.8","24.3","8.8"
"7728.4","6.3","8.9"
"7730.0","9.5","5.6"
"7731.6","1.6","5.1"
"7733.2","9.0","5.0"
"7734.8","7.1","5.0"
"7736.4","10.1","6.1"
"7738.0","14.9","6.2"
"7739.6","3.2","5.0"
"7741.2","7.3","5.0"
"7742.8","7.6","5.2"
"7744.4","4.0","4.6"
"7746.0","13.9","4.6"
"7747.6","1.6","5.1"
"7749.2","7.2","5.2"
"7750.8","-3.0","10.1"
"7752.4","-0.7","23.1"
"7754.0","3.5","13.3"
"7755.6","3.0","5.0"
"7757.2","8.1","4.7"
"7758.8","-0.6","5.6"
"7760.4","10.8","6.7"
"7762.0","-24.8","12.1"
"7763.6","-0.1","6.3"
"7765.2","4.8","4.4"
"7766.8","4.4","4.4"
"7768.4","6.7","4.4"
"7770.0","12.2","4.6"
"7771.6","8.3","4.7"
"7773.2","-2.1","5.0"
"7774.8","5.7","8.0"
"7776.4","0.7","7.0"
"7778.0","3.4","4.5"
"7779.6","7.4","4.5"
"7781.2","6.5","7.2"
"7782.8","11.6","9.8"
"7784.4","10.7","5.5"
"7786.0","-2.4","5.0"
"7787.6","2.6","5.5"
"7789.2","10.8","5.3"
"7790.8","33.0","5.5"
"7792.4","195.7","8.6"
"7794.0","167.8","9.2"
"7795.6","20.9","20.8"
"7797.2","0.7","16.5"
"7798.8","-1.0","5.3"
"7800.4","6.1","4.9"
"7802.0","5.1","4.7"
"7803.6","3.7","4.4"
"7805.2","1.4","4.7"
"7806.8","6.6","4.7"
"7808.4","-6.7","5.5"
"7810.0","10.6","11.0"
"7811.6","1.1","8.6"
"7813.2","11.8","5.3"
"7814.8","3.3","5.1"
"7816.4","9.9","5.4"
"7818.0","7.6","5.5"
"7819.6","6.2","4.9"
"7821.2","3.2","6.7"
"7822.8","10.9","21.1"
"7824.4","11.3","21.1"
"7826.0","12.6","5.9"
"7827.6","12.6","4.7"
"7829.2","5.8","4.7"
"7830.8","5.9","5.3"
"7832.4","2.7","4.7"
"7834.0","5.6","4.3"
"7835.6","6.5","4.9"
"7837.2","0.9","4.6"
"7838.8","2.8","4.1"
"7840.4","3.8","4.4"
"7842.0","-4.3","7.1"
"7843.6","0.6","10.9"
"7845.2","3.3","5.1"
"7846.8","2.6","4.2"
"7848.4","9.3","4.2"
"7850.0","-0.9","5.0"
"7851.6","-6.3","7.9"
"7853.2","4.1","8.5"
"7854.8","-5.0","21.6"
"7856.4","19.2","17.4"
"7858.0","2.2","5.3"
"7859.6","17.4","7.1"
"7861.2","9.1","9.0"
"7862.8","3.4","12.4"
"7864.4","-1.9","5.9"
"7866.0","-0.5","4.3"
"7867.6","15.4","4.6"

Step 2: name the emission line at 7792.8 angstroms H-alpha 6563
